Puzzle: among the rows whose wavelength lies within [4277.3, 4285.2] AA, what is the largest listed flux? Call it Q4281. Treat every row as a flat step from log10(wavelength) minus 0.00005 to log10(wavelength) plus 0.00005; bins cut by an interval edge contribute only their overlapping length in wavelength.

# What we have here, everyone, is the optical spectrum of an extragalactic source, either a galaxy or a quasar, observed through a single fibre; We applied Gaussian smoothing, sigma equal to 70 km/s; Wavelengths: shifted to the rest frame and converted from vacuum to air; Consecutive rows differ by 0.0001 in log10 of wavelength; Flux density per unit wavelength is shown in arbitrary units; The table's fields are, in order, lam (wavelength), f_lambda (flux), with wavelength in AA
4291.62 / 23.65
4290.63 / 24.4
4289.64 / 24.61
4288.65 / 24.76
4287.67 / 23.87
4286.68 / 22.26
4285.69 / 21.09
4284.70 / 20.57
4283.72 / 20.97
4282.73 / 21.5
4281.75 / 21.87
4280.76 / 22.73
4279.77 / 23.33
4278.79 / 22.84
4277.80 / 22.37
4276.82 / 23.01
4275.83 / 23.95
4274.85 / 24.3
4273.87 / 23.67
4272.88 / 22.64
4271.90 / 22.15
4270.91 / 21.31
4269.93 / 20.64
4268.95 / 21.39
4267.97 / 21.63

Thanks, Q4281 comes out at 23.33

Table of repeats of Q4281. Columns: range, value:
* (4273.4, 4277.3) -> 24.3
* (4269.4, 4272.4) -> 22.15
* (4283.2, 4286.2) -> 21.09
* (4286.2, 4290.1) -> 24.76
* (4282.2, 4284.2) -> 21.5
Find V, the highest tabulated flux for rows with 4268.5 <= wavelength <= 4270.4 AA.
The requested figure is 21.39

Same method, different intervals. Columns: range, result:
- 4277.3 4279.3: 22.84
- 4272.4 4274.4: 23.67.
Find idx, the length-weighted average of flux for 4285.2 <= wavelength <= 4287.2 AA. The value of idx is 21.6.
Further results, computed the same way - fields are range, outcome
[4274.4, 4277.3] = 23.7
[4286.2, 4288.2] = 23.2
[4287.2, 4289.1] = 24.4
